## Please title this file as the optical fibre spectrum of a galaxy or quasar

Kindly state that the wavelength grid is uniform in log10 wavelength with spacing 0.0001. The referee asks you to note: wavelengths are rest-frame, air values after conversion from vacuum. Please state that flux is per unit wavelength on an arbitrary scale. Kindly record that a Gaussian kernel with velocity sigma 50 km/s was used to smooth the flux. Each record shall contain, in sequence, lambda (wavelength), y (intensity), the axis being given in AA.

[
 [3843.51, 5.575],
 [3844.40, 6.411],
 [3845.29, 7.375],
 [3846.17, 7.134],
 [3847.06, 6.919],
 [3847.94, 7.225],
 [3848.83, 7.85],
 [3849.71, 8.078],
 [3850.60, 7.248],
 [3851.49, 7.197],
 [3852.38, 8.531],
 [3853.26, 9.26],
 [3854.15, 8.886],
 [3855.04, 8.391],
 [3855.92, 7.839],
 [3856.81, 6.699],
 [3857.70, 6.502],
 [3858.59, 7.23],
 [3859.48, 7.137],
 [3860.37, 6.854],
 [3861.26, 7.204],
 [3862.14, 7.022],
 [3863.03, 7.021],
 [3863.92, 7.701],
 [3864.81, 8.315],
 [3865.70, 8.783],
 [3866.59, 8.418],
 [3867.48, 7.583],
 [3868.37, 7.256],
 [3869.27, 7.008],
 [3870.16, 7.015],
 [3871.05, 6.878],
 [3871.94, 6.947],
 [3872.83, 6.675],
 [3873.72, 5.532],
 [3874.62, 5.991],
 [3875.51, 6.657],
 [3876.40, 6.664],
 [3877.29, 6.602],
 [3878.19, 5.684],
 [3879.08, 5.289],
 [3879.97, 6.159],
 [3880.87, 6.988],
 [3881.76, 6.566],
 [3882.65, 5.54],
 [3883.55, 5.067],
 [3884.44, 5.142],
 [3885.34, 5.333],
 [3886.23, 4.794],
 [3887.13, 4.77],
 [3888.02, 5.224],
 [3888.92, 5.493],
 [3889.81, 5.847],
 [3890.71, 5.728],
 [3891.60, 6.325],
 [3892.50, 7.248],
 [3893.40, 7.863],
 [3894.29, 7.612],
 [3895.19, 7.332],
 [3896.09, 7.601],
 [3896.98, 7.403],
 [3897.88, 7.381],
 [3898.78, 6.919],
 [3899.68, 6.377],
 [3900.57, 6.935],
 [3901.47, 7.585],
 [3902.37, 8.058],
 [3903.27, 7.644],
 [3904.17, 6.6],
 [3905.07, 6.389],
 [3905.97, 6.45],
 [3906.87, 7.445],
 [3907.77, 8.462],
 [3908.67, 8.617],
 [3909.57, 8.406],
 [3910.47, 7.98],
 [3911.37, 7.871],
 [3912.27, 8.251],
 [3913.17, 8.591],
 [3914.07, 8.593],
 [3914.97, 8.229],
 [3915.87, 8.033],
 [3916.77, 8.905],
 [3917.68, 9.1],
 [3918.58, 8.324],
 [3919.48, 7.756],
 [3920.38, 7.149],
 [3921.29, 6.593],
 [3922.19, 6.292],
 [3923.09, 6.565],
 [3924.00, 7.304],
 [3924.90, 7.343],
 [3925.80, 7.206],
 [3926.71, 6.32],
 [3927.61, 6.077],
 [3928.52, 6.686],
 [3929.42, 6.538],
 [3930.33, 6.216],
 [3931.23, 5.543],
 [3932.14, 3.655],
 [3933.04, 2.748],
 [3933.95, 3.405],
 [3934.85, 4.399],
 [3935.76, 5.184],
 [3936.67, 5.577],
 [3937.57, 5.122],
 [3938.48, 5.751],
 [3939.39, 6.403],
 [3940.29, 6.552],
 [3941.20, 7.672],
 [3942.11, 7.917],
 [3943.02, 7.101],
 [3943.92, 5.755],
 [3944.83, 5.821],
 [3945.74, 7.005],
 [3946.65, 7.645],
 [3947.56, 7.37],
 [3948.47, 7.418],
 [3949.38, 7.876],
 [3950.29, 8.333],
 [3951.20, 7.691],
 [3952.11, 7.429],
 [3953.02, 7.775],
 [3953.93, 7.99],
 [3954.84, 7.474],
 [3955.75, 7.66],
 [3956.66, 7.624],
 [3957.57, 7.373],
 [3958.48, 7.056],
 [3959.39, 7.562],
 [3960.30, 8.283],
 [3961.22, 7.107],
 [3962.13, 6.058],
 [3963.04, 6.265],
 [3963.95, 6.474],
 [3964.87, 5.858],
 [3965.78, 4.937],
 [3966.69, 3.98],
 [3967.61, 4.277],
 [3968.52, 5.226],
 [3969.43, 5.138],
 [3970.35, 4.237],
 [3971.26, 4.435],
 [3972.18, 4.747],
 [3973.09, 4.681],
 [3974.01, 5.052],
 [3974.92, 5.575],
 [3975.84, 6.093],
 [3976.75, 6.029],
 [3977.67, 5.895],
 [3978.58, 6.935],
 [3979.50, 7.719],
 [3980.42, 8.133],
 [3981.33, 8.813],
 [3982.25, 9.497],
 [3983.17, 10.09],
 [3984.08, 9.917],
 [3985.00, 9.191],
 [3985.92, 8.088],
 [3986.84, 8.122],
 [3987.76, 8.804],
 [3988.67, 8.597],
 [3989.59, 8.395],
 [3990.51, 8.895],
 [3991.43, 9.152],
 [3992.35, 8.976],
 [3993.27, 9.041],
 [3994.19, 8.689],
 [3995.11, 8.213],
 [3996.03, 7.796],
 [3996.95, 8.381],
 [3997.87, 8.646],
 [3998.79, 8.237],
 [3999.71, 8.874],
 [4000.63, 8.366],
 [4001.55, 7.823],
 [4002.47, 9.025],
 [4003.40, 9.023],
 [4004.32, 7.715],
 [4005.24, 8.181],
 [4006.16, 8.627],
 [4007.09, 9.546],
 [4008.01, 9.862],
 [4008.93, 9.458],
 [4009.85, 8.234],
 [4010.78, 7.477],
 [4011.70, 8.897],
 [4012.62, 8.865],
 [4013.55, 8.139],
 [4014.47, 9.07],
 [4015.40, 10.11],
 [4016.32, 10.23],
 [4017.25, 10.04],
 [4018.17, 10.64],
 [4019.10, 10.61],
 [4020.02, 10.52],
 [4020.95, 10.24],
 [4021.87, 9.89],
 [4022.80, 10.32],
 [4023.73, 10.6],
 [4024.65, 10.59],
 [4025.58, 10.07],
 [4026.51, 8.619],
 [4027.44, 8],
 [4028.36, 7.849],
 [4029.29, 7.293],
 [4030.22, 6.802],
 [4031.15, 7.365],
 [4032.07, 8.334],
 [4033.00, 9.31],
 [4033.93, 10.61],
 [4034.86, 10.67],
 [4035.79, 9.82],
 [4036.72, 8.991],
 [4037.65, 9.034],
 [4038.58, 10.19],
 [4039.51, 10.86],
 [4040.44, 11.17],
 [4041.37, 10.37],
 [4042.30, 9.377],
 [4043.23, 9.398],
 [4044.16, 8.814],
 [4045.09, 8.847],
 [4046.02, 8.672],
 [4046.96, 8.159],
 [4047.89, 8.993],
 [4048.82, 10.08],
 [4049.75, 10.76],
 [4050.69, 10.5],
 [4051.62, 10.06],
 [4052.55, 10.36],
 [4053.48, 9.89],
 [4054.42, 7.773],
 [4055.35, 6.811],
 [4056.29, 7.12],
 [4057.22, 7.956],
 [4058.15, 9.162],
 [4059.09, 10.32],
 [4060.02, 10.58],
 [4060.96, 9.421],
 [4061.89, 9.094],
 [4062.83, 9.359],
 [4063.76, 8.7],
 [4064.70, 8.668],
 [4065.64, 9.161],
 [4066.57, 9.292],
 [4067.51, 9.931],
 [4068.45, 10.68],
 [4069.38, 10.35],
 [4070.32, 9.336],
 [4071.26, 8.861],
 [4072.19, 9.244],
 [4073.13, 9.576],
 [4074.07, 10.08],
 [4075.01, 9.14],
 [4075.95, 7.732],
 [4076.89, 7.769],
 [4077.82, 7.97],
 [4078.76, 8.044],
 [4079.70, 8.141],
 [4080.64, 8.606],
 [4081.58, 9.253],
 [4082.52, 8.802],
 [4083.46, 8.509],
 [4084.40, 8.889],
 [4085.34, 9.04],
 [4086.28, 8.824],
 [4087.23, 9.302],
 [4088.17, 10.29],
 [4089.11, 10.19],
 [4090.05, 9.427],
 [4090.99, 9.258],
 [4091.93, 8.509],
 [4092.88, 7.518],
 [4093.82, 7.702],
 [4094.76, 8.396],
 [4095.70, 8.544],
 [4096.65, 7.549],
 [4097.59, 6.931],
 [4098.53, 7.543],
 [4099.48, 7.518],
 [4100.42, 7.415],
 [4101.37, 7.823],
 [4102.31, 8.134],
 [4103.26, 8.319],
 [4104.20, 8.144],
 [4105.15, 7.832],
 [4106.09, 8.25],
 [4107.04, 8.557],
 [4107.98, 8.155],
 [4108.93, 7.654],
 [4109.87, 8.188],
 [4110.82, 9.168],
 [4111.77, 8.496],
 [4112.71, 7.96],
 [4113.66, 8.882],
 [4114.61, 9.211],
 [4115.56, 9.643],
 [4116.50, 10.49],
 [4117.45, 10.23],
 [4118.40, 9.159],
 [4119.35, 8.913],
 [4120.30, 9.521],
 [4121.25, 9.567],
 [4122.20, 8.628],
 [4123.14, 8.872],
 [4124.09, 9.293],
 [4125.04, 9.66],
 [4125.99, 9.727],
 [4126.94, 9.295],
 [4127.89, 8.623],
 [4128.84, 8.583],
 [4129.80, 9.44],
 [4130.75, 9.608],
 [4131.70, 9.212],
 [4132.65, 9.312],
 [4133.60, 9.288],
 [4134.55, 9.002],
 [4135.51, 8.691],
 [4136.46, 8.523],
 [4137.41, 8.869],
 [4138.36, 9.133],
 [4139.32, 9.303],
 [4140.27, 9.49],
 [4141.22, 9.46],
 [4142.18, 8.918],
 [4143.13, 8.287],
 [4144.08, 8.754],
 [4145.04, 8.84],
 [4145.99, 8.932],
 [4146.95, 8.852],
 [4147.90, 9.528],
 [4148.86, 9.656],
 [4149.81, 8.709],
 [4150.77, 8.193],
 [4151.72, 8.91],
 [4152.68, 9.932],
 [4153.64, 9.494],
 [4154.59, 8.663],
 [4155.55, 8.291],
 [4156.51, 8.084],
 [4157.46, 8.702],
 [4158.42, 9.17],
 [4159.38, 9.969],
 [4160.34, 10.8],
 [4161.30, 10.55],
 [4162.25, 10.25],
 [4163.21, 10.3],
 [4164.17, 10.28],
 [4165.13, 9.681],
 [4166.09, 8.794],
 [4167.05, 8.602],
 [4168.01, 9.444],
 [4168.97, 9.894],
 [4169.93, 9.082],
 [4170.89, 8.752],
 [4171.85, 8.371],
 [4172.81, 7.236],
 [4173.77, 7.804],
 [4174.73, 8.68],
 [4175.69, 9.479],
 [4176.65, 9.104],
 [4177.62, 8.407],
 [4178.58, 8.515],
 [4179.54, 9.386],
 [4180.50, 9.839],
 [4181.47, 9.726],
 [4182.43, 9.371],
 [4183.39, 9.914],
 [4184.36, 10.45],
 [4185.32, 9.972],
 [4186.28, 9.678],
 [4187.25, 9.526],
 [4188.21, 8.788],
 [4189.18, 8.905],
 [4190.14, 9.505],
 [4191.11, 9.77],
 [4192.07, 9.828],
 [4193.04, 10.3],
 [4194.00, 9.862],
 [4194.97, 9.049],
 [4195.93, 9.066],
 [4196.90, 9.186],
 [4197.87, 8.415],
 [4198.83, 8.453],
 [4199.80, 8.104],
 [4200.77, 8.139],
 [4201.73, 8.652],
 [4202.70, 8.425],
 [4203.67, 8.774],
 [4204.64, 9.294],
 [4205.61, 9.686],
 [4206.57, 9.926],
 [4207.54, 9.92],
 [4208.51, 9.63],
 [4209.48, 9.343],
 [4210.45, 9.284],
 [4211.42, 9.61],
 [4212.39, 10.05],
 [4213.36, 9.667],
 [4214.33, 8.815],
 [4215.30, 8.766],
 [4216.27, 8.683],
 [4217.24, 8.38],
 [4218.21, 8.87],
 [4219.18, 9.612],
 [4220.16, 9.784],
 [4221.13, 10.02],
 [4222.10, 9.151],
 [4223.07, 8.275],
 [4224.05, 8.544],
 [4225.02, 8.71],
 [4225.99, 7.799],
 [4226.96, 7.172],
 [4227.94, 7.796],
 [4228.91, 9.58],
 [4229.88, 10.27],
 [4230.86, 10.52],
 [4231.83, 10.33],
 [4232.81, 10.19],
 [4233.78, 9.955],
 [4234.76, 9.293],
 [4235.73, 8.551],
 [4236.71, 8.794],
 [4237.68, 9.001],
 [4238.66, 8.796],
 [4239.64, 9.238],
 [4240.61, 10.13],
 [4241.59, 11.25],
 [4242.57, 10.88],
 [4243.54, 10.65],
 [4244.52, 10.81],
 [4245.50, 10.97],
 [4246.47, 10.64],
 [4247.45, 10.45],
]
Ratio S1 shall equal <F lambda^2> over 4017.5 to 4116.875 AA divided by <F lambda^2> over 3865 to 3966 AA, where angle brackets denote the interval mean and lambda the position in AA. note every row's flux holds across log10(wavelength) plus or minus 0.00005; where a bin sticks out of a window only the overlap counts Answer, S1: 1.42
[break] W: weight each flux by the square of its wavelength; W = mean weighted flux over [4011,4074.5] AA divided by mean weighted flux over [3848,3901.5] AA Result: 1.5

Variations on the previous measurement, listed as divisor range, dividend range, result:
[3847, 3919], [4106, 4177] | 1.44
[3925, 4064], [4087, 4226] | 1.22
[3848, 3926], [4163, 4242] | 1.51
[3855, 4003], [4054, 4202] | 1.41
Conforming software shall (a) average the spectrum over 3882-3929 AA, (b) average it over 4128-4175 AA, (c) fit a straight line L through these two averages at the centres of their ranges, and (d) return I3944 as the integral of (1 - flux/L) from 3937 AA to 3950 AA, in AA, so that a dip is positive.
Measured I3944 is 1.0 AA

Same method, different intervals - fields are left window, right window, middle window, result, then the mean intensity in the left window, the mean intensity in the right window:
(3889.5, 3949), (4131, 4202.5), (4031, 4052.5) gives -4.3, 6.91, 9.16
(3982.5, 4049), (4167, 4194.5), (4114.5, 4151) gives 0.2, 9.11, 9.26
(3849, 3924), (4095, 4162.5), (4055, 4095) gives -2.2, 7.13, 8.89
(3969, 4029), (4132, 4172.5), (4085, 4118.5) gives 1.4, 8.4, 9.18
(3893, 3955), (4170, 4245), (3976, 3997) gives -2.4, 7.03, 9.25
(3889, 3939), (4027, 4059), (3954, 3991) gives 4.6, 6.89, 9.12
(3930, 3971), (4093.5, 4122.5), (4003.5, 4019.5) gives -4.5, 6.3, 8.47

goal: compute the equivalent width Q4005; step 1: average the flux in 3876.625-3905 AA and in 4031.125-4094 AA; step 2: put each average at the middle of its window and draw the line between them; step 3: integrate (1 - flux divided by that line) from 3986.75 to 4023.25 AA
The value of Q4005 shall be -3.17 AA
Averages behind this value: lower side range 6.43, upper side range 9.21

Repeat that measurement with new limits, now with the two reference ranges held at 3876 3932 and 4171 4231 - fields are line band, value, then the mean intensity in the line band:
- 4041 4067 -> -3.8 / 9.2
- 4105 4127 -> -1.3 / 8.99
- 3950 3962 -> -0.5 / 7.59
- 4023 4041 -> -3.3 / 9.29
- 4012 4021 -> -2.4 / 9.81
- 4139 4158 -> -0.5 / 8.95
